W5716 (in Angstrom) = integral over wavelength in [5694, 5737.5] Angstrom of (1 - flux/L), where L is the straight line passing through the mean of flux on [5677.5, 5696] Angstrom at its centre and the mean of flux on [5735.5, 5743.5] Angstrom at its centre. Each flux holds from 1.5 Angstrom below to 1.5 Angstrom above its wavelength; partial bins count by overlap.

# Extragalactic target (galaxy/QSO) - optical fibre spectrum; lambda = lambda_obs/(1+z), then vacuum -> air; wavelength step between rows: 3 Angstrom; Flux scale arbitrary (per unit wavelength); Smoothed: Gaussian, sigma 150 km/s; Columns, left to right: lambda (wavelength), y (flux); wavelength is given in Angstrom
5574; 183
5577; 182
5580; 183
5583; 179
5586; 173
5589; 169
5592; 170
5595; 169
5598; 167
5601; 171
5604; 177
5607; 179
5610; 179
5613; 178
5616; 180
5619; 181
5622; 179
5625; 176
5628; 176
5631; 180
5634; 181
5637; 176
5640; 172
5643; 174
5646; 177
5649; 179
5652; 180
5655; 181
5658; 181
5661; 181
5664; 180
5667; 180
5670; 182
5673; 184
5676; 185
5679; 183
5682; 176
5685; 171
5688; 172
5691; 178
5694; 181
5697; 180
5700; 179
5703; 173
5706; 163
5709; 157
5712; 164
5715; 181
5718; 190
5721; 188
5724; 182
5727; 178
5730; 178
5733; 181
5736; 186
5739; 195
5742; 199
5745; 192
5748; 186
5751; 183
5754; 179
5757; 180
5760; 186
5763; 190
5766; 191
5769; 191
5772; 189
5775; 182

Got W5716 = 2.1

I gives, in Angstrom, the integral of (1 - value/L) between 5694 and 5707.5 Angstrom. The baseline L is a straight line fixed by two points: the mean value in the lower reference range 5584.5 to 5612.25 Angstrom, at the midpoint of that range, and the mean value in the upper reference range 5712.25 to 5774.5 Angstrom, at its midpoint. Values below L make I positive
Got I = 0.55 Angstrom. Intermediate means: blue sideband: 173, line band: 175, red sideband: 186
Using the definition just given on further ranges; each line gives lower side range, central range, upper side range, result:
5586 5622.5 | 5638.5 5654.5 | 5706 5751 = 0.0 Angstrom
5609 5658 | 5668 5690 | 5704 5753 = 0.1 Angstrom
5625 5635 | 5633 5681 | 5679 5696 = -0.6 Angstrom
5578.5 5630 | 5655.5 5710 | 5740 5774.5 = 1.4 Angstrom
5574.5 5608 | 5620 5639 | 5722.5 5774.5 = -0.1 Angstrom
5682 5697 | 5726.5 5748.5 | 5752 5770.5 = -0.5 Angstrom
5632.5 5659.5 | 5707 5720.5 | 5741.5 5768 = 0.7 Angstrom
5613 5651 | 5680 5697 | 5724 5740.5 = 0.4 Angstrom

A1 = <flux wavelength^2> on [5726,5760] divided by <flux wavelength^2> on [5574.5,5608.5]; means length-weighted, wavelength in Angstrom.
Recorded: 1.12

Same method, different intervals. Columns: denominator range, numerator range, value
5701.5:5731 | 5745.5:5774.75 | 1.08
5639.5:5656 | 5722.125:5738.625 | 1.06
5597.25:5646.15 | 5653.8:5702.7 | 1.04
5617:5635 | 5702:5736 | 1.02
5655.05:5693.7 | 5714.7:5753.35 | 1.06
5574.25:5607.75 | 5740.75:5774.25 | 1.14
